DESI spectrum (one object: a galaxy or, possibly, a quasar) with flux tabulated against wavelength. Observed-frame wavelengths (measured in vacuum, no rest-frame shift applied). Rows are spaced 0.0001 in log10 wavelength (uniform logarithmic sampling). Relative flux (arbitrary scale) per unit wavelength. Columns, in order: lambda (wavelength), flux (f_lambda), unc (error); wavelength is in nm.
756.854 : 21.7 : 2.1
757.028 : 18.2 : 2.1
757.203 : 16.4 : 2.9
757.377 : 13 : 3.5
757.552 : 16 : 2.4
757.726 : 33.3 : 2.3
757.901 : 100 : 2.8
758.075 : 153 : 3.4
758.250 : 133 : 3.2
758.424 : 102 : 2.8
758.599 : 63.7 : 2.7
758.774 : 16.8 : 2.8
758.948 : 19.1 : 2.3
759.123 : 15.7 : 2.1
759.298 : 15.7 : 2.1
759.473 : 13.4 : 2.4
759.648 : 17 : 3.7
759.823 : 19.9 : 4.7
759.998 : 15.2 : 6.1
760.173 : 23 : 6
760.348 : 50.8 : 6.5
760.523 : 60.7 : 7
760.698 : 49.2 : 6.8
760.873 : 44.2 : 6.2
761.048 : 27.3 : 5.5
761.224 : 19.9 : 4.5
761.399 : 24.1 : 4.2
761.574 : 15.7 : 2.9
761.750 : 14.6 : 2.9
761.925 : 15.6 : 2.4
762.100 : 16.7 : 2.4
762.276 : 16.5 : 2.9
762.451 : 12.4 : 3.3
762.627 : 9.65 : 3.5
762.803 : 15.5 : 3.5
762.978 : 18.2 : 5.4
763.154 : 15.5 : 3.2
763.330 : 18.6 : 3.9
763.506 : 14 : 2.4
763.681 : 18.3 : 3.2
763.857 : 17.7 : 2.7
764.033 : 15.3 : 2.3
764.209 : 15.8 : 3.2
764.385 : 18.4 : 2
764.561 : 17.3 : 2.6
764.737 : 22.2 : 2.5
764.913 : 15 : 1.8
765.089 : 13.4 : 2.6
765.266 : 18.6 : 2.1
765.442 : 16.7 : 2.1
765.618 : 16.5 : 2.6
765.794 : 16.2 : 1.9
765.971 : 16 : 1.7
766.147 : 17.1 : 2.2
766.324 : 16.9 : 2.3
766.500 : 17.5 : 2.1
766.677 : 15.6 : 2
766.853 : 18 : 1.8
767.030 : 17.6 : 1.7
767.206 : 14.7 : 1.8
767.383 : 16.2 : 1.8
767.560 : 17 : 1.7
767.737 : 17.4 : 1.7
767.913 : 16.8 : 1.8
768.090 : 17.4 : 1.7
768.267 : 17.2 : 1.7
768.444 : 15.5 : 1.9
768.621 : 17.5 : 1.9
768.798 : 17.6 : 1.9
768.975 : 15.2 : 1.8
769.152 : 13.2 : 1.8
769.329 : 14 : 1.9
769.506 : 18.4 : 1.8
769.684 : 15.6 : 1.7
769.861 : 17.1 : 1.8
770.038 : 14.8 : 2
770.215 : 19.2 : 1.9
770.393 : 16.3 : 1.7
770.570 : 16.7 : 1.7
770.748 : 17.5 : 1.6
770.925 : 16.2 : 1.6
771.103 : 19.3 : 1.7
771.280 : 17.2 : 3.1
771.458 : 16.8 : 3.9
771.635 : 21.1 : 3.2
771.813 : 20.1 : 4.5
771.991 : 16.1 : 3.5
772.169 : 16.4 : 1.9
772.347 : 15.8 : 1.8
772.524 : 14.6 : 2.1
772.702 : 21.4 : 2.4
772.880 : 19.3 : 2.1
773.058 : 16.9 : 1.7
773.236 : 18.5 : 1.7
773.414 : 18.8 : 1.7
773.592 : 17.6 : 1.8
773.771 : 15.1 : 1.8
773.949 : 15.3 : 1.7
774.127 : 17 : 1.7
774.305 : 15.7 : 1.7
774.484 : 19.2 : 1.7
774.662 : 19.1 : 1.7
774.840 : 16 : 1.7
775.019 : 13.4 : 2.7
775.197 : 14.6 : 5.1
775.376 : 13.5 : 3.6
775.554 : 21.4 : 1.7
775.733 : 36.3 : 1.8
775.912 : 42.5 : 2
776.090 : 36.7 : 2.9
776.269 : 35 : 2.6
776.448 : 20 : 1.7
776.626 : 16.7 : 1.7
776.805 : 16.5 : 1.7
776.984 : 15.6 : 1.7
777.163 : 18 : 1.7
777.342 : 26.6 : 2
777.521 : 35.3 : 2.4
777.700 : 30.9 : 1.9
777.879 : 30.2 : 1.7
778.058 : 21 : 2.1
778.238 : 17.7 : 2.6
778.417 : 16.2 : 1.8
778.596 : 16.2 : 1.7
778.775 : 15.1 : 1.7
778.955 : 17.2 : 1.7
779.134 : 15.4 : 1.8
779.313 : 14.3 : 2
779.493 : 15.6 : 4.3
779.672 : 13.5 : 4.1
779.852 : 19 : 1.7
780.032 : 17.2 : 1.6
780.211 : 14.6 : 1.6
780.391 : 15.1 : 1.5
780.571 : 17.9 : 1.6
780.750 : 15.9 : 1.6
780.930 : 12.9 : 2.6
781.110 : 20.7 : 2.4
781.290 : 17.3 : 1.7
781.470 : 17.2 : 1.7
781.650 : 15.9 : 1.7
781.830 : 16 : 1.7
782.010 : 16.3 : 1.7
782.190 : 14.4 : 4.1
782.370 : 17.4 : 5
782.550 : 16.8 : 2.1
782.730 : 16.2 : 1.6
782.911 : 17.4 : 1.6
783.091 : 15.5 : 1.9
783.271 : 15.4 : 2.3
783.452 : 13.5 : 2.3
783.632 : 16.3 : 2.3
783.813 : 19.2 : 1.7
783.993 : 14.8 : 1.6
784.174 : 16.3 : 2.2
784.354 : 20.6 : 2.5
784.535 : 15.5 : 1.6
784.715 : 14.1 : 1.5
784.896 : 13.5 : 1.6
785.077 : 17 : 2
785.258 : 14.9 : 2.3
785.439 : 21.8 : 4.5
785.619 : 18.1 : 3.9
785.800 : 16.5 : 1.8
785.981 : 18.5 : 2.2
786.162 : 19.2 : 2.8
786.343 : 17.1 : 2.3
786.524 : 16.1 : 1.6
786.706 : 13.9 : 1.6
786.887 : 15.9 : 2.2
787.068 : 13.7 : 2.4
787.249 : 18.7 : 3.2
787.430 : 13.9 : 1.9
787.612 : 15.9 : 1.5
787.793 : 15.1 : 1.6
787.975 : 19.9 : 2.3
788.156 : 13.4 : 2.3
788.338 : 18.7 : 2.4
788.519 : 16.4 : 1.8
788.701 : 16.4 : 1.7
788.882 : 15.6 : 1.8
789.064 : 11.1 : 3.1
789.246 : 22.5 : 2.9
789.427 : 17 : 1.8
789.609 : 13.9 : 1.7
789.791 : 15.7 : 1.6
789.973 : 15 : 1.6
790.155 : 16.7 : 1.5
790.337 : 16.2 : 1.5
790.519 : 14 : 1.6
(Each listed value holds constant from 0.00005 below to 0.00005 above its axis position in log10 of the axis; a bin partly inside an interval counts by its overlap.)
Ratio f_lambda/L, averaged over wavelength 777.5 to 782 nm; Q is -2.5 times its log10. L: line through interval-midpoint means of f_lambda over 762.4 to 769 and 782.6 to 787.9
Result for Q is -0.10 mag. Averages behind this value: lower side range 16.5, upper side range 16.4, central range 18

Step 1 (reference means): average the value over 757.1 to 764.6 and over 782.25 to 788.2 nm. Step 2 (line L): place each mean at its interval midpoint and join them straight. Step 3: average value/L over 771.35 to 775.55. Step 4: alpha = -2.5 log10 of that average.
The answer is 0.35 mag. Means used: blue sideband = 31.4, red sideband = 16.4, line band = 17.1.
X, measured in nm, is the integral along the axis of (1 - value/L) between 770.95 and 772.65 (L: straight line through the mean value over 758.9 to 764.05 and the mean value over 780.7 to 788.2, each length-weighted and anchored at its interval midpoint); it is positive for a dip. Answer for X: 0.161 nm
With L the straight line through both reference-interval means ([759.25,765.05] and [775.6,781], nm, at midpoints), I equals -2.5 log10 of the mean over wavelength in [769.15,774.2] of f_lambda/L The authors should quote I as 0.23 mag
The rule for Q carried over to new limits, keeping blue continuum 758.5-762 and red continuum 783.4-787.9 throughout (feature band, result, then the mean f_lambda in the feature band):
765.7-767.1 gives 0.42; 16.8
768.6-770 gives 0.42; 16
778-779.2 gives 0.15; 16.9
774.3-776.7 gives -0.12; 23.2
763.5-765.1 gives 0.44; 17.1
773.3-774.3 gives 0.28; 16.7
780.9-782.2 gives 0.10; 16.6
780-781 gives 0.20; 15.6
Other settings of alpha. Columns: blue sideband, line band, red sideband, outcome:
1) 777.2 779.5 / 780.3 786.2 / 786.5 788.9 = 0.11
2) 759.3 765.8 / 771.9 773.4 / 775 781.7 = 0.17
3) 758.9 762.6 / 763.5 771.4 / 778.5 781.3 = 0.25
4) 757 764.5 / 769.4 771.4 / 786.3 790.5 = 0.46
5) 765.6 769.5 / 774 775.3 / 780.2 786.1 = 0.01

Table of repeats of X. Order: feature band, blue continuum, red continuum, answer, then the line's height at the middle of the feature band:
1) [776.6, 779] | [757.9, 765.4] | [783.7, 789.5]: 0.032 nm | 21.4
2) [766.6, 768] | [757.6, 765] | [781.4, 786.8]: 0.559 nm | 27.8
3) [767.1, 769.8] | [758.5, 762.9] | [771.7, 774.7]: 0.526 nm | 20.2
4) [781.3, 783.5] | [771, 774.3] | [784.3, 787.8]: 0.091 nm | 16.8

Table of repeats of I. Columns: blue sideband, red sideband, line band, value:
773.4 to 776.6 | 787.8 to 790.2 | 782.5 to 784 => 0.14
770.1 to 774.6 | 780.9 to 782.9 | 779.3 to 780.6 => 0.06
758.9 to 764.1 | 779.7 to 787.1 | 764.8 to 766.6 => 0.25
